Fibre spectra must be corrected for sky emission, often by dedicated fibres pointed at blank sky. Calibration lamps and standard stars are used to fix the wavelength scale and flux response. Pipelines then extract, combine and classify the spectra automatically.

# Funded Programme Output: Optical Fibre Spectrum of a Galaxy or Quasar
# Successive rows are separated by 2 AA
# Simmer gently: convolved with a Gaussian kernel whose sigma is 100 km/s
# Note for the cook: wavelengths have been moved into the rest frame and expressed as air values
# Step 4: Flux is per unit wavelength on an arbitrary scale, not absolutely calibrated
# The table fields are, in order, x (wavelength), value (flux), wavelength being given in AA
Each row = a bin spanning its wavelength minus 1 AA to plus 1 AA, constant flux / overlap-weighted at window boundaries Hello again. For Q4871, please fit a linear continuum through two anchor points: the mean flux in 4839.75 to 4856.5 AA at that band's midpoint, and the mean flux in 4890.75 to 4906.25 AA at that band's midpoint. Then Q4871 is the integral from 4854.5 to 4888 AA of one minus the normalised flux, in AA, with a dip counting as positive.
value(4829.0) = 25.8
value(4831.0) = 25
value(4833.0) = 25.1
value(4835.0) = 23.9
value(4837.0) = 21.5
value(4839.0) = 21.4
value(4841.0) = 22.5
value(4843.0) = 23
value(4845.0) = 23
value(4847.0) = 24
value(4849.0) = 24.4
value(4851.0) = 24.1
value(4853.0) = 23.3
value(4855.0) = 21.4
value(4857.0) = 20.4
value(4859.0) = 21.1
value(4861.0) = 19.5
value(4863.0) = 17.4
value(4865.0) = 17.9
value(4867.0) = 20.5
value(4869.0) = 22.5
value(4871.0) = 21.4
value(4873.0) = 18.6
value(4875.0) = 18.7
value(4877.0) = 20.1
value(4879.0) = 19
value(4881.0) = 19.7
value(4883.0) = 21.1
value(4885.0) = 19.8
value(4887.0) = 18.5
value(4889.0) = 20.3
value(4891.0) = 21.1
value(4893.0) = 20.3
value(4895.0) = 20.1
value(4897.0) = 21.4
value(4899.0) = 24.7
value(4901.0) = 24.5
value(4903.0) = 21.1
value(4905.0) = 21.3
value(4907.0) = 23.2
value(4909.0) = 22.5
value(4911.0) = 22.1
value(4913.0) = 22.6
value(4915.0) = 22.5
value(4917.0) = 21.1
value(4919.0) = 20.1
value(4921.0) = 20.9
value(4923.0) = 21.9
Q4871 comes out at 4.0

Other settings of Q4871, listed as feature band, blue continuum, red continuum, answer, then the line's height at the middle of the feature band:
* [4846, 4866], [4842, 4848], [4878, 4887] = 0.9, 22.3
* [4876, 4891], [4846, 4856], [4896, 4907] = 2.0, 22.9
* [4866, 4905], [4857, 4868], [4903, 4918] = -0.1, 20.7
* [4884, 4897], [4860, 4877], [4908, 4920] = 0.3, 20.7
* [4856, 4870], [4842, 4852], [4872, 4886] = 1.1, 21.6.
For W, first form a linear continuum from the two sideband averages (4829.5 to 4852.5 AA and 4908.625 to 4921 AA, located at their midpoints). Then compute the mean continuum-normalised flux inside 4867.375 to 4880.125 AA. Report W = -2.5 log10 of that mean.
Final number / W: 0.13 mag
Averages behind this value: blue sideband 23.5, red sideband 21.7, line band 20.1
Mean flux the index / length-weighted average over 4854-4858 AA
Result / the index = 20.9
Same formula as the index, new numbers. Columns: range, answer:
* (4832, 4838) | 23.5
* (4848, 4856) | 23.3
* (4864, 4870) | 20.3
